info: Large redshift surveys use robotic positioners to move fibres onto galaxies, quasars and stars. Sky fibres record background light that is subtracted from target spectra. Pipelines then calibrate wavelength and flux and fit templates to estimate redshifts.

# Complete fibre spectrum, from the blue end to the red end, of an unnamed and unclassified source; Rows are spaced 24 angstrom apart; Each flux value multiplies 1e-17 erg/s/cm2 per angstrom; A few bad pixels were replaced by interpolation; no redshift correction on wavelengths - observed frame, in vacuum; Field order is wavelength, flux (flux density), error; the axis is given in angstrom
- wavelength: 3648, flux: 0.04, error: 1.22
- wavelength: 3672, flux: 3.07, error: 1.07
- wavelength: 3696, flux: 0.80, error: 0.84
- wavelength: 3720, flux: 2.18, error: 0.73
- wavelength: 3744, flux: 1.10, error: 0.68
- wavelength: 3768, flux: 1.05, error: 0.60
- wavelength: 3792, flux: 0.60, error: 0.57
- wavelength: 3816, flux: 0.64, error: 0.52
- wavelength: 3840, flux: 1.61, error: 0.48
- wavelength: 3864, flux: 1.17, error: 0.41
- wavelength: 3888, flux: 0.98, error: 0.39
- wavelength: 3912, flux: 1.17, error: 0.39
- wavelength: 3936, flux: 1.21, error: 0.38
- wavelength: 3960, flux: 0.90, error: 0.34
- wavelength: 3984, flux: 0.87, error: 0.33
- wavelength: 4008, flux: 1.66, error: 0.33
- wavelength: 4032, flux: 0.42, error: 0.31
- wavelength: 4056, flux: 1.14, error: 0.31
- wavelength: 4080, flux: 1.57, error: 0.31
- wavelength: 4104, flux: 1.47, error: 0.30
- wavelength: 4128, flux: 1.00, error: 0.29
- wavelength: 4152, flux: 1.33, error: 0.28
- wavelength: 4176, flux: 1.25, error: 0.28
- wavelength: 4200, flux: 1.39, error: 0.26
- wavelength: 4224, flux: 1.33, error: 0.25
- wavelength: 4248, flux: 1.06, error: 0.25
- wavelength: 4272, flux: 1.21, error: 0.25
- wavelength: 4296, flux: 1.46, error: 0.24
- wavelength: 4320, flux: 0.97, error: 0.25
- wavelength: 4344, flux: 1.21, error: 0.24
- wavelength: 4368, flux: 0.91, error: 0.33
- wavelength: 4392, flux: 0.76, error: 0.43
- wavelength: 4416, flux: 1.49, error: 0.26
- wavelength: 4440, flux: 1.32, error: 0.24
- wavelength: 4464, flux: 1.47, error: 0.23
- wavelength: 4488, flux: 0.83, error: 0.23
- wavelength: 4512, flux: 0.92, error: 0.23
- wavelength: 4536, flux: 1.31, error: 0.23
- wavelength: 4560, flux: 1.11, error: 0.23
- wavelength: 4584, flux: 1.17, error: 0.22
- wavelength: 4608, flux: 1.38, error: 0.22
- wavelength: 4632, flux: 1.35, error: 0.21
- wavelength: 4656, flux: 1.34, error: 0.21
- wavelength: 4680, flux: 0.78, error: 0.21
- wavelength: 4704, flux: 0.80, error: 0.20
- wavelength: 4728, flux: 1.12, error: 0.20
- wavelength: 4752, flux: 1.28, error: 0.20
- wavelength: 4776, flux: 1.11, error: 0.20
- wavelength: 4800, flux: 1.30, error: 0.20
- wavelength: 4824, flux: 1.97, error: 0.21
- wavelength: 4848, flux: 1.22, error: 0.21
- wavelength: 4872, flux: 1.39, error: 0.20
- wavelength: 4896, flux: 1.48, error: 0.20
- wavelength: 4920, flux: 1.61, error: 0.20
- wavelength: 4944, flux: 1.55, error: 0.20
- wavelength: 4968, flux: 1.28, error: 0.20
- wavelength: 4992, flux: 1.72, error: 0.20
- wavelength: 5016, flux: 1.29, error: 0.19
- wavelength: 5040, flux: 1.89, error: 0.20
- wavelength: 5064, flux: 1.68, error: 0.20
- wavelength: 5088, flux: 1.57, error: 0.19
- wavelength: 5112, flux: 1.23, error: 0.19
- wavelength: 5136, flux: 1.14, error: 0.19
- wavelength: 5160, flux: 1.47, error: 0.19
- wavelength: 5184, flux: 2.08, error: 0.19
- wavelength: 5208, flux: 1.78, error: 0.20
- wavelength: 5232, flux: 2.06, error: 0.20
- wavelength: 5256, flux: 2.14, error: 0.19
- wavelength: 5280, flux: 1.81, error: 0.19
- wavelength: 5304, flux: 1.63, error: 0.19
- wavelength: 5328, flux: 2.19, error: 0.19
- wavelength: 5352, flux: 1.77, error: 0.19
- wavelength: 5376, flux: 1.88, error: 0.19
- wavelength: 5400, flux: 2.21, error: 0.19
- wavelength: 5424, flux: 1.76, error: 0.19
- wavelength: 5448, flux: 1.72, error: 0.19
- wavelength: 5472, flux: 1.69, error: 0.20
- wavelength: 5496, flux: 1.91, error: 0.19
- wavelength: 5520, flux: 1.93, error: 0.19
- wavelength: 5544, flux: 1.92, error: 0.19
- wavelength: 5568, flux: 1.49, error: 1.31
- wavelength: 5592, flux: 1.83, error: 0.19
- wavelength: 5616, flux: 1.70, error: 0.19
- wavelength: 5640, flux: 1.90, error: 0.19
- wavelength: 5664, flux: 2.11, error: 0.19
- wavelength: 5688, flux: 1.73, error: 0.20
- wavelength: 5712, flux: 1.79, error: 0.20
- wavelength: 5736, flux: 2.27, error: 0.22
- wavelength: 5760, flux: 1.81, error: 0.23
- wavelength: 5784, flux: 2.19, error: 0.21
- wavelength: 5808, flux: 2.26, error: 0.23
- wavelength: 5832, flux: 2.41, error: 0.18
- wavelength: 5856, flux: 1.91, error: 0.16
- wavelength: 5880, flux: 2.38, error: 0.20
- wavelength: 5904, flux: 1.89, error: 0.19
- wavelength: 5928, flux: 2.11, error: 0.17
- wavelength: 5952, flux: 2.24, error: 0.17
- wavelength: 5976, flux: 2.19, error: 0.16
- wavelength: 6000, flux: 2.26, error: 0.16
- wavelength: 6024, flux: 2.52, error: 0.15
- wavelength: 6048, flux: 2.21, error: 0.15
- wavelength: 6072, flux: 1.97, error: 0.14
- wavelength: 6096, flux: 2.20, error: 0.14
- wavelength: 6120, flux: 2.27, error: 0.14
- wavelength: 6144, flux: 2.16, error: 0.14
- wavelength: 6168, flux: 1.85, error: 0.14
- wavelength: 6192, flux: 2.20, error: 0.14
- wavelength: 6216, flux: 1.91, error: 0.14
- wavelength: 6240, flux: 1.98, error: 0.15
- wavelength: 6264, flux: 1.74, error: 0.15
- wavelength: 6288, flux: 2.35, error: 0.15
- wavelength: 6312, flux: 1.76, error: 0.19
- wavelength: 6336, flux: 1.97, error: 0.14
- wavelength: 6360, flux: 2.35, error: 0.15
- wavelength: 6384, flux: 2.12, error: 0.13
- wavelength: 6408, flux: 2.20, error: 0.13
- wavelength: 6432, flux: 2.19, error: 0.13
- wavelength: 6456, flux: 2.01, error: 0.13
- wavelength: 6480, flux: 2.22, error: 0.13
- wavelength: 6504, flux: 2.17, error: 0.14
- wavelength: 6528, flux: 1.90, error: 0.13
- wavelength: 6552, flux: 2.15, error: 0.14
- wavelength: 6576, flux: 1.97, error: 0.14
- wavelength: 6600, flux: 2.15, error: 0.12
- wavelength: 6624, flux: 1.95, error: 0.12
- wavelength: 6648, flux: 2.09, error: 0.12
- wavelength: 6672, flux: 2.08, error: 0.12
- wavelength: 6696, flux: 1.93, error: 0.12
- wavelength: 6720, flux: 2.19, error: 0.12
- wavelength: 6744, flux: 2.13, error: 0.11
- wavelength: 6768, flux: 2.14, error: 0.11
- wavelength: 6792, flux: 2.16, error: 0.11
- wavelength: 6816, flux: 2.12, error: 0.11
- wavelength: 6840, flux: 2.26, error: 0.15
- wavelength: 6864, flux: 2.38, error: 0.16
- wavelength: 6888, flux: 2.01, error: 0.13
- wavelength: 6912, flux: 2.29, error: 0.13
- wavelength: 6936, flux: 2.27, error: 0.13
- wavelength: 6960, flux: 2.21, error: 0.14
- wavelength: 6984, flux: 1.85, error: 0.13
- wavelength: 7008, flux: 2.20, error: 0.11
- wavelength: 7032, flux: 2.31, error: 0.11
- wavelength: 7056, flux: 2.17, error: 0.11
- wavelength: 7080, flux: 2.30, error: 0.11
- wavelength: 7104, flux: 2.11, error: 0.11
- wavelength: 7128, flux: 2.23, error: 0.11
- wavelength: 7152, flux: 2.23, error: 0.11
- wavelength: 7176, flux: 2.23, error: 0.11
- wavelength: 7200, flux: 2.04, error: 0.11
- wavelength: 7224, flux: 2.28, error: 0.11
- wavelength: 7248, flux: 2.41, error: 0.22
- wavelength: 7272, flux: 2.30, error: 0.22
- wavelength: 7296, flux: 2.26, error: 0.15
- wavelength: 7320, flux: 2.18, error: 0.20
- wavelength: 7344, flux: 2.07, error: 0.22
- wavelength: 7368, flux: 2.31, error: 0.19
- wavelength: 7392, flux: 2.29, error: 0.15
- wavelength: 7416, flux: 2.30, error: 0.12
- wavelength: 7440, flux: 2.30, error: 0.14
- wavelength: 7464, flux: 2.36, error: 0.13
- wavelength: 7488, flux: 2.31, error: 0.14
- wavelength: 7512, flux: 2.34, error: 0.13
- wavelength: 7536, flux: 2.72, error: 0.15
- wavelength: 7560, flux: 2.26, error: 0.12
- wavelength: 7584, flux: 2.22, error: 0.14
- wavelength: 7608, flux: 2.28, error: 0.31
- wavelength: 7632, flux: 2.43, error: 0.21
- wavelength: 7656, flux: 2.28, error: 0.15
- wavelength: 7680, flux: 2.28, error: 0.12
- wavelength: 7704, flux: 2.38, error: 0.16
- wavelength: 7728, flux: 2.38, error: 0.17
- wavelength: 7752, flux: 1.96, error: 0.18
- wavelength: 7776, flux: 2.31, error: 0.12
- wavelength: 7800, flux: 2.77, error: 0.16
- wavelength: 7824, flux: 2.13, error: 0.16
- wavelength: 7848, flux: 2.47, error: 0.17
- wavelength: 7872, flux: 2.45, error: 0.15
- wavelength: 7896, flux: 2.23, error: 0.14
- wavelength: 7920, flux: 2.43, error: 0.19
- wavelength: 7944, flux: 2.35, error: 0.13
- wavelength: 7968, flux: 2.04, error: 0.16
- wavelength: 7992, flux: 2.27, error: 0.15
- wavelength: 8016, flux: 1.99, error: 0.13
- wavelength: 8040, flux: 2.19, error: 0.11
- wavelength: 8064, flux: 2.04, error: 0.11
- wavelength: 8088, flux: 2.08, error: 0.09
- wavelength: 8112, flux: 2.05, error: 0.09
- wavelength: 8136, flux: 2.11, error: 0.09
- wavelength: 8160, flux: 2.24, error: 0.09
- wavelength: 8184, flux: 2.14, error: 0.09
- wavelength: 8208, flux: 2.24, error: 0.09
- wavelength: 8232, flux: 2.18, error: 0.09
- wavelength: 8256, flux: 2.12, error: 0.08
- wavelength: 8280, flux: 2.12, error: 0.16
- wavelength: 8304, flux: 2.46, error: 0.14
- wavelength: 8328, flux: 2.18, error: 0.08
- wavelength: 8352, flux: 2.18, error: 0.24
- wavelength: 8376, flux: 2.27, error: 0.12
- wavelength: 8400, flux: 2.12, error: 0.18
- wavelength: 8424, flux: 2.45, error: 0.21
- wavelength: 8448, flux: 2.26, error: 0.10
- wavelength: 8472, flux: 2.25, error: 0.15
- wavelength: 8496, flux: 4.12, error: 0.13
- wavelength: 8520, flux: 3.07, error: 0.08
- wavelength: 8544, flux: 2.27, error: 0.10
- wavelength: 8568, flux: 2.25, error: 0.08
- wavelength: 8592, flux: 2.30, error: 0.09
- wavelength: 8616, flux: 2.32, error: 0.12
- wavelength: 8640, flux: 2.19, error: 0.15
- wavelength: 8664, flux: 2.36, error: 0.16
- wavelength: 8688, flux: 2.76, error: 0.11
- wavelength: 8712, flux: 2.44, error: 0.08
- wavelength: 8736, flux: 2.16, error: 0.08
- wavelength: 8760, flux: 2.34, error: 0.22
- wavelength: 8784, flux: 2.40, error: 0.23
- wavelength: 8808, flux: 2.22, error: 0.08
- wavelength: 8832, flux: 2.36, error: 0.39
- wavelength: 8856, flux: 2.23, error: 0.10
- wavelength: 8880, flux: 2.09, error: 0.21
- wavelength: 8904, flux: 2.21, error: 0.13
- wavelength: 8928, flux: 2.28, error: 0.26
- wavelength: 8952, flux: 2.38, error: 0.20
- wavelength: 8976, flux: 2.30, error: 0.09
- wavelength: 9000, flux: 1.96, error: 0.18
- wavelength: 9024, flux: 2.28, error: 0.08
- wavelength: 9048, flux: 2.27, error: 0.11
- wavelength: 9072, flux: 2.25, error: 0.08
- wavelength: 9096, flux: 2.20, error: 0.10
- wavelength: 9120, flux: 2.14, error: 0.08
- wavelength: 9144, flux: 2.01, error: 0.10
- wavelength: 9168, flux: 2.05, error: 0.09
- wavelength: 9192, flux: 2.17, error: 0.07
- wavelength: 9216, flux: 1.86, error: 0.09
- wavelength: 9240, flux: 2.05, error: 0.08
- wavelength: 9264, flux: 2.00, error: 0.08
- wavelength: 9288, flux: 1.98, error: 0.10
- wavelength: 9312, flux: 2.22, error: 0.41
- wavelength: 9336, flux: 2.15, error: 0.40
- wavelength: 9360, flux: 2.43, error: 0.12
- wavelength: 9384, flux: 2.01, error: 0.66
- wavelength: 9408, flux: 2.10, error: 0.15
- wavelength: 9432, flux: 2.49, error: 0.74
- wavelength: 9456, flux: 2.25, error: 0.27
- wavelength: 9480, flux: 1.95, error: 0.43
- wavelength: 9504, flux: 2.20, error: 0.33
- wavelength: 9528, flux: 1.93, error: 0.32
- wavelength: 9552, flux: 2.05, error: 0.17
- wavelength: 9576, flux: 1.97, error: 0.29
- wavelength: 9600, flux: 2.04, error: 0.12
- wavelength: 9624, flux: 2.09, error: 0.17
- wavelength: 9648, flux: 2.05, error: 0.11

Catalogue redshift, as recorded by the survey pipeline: 0.29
